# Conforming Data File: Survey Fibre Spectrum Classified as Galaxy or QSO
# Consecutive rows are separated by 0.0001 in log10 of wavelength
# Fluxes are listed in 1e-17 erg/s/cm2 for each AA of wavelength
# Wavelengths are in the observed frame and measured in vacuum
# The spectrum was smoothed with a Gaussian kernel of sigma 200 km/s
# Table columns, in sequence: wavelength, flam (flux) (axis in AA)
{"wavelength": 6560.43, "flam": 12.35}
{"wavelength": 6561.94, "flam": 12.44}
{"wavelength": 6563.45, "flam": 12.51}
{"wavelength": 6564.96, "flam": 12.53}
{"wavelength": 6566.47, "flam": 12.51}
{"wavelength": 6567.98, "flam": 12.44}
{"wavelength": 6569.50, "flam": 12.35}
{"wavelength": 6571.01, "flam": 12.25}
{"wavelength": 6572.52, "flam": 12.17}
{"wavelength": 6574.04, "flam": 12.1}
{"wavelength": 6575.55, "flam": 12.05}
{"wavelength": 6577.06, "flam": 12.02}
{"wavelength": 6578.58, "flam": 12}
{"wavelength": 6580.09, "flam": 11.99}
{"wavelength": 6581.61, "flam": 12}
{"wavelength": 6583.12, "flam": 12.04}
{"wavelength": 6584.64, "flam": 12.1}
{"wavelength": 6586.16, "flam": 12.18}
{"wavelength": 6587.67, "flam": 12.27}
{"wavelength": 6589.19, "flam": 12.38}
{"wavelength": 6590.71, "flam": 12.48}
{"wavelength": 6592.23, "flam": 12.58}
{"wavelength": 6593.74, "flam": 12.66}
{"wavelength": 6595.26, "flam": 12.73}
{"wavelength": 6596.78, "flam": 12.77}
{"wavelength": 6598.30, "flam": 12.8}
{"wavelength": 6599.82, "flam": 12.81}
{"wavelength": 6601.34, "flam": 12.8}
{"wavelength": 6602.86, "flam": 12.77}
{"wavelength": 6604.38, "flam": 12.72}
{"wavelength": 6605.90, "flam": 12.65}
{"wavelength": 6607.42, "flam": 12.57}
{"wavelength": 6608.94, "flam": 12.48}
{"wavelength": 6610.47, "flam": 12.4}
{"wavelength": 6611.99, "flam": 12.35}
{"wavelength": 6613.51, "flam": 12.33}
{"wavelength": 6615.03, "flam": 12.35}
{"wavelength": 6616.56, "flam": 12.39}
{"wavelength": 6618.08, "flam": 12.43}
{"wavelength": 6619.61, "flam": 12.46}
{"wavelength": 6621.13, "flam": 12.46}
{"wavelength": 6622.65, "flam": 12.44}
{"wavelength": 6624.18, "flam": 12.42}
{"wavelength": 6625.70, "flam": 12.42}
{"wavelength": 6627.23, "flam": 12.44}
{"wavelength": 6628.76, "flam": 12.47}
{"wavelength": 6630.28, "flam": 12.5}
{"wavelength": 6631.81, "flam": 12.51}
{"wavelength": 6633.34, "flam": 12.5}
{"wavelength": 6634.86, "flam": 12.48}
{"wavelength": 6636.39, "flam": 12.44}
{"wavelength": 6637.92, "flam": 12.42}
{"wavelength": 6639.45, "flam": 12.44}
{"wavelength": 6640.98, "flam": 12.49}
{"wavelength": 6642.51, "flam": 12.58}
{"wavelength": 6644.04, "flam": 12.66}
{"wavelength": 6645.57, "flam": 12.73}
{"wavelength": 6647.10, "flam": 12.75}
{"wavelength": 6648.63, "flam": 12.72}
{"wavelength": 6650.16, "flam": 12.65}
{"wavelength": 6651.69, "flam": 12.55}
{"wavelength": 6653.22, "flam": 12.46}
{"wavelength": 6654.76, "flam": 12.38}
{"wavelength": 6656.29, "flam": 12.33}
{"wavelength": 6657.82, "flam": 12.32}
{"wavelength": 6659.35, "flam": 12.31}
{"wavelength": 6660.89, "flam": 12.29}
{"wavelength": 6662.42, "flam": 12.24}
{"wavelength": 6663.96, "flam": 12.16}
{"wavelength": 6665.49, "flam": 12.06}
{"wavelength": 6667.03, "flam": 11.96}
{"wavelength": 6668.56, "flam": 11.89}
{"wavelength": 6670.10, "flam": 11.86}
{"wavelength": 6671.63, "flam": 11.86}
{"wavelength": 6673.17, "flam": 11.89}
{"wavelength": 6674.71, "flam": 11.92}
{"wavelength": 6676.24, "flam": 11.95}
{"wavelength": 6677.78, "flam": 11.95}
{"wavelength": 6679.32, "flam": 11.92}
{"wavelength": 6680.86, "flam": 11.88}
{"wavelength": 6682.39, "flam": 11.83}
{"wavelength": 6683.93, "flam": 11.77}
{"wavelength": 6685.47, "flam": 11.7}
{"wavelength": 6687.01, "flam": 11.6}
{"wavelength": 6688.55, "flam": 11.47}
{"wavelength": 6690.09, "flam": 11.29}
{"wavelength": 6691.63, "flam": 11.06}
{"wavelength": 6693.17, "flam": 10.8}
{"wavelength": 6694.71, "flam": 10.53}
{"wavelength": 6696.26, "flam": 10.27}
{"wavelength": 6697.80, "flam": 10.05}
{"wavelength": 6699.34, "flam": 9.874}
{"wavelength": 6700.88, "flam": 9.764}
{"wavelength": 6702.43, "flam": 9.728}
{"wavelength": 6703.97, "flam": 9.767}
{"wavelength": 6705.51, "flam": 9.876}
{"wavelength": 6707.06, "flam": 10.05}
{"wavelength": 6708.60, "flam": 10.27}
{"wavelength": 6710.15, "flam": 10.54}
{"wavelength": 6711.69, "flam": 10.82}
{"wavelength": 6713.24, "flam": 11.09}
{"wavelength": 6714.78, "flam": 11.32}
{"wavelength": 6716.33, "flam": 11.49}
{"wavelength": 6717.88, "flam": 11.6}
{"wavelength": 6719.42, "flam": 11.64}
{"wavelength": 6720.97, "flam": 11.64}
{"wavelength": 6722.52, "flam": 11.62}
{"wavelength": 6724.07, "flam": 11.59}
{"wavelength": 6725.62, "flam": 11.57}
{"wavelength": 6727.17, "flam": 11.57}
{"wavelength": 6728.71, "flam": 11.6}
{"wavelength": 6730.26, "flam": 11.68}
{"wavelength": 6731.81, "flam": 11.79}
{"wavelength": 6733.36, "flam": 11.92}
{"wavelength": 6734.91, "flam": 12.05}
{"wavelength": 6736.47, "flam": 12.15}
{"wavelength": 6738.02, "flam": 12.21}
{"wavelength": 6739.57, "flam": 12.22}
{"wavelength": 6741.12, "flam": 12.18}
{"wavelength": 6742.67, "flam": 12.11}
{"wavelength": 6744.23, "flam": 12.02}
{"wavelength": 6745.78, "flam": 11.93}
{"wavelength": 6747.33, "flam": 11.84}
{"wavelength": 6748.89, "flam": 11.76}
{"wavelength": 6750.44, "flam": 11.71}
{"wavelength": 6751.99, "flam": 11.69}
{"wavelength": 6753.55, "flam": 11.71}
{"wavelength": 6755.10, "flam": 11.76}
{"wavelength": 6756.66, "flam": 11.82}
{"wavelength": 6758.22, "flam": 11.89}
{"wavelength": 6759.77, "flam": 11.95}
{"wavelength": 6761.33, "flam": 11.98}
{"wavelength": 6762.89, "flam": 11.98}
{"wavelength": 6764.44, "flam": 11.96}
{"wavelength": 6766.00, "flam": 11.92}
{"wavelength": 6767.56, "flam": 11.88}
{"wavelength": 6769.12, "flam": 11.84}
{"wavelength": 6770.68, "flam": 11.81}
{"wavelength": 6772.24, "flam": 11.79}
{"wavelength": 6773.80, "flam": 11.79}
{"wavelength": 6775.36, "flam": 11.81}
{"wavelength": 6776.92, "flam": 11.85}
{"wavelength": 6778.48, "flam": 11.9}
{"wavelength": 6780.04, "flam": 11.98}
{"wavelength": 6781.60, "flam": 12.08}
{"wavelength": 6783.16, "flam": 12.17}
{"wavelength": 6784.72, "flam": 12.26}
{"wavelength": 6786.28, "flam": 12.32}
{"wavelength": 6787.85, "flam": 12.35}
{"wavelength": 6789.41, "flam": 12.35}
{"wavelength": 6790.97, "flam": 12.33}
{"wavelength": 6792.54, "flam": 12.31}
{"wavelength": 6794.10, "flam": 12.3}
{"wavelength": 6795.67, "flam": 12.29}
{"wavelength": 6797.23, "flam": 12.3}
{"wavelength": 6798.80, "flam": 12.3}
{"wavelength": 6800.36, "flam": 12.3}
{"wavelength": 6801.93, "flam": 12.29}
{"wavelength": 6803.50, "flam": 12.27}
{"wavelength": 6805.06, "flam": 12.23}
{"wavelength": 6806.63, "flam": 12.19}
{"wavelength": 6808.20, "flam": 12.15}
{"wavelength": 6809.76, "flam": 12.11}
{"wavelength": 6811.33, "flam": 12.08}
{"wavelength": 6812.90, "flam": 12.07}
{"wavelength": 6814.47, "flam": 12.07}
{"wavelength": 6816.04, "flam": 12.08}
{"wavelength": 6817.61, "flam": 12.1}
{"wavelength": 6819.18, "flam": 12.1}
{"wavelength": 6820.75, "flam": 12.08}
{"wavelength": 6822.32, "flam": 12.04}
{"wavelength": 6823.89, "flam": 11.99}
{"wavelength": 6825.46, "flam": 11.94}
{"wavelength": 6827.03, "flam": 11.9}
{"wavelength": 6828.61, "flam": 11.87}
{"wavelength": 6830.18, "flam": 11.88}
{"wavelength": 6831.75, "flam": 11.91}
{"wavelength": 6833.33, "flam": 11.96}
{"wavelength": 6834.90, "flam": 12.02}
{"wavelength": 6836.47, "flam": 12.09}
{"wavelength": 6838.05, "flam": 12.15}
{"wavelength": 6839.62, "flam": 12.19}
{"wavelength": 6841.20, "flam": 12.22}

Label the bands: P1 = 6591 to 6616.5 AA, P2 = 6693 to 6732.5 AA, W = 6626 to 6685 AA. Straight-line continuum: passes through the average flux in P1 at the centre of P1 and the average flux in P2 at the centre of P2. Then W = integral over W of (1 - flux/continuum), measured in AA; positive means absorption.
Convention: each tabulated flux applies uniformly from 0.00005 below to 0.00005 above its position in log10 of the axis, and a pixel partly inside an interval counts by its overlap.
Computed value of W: -2.5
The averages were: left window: 12.6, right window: 10.9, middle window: 12.3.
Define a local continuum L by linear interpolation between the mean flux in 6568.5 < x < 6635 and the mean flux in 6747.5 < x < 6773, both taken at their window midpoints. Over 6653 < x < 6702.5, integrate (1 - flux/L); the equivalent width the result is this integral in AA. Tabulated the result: 2.3 AA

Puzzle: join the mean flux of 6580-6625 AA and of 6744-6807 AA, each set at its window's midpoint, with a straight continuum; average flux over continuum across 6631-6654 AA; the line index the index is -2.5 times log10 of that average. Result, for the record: -0.02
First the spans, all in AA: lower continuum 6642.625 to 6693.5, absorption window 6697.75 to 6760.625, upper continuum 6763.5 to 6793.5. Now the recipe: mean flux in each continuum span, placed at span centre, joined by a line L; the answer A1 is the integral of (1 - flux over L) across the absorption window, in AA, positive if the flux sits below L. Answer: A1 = 3.5 AA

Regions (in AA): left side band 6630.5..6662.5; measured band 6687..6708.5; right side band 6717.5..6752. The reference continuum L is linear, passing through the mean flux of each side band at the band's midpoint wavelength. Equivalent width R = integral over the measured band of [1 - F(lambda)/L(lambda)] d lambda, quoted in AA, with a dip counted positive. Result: 3.1 AA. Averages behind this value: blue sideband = 12.5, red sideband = 11.8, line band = 10.4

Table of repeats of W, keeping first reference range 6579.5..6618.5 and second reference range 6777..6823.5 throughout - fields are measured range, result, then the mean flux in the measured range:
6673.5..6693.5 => 1.1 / 11.7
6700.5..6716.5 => 2.5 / 10.4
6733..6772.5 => 1.0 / 11.9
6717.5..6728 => 0.6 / 11.6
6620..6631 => 0.0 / 12.5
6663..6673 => 0.3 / 12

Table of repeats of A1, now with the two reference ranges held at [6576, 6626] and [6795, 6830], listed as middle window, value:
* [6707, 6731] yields 1.9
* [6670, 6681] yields 0.4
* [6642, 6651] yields -0.2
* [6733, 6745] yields 0.1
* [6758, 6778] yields 0.5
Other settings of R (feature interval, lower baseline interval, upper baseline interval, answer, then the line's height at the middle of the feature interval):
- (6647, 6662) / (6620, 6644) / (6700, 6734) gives -0.5 AA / 12.1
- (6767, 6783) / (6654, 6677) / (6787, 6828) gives 0.4 AA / 12.2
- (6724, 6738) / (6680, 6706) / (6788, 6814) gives -0.6 AA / 11.3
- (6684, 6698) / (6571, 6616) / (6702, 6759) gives 0.8 AA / 11.7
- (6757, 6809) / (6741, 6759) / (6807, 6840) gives -0.7 AA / 11.9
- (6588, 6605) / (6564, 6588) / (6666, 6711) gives -1.0 AA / 12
